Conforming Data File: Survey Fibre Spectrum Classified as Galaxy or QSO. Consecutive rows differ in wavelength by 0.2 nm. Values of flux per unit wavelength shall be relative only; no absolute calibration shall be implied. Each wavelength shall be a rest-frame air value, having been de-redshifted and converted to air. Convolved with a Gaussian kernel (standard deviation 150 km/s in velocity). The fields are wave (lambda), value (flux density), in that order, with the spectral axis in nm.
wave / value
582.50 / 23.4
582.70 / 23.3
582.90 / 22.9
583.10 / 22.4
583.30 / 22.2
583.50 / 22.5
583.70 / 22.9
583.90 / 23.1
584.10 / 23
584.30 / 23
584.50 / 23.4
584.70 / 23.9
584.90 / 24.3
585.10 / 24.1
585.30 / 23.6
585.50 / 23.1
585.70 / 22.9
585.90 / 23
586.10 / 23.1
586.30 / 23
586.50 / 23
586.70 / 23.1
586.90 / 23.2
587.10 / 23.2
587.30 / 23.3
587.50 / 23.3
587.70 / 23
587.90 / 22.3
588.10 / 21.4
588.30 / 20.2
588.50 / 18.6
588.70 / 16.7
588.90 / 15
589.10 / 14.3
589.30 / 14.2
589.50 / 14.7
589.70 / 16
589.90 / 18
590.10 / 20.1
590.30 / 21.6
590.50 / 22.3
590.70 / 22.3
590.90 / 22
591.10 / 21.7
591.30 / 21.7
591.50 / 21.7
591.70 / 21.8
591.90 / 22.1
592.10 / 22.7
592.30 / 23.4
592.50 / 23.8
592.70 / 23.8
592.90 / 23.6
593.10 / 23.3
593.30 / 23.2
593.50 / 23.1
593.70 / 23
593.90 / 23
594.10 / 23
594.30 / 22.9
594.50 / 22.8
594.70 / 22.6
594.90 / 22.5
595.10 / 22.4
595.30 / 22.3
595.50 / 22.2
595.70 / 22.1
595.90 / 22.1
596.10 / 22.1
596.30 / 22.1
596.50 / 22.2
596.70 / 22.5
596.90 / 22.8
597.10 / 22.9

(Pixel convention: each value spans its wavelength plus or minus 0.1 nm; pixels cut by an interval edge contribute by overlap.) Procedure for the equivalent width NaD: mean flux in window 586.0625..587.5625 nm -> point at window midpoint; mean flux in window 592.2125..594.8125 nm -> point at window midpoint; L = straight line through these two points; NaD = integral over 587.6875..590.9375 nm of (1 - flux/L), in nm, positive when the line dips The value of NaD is 0.61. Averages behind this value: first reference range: 23.1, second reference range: 23.2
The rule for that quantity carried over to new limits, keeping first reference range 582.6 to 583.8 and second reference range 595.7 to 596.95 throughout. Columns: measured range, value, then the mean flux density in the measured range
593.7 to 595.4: -0.03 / 22.7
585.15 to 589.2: 0.19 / 21.5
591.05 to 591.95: 0.03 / 21.8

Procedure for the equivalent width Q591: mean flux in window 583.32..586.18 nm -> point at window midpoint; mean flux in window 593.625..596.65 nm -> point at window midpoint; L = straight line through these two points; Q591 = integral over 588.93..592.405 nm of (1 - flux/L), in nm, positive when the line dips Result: 0.44 nm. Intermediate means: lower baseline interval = 23.2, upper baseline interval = 22.5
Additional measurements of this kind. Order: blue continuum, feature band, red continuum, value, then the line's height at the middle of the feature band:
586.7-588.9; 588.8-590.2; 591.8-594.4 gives 0.37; 21.9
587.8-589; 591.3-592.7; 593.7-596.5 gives -0.12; 20.9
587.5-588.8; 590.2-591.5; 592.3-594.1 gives 0.01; 22.1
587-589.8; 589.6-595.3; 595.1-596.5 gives -0.39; 20.7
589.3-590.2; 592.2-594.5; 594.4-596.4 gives -0.33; 20.3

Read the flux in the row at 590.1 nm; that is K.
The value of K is 20.1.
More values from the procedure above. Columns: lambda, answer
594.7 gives 22.6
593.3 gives 23.2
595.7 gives 22.1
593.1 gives 23.3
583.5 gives 22.5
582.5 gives 23.4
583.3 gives 22.2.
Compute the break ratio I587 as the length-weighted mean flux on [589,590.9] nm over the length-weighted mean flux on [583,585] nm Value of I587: 0.80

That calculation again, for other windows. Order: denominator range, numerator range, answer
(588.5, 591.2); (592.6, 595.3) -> 1.25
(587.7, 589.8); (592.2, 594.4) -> 1.32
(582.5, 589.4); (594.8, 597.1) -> 1.02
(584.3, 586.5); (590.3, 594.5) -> 0.97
